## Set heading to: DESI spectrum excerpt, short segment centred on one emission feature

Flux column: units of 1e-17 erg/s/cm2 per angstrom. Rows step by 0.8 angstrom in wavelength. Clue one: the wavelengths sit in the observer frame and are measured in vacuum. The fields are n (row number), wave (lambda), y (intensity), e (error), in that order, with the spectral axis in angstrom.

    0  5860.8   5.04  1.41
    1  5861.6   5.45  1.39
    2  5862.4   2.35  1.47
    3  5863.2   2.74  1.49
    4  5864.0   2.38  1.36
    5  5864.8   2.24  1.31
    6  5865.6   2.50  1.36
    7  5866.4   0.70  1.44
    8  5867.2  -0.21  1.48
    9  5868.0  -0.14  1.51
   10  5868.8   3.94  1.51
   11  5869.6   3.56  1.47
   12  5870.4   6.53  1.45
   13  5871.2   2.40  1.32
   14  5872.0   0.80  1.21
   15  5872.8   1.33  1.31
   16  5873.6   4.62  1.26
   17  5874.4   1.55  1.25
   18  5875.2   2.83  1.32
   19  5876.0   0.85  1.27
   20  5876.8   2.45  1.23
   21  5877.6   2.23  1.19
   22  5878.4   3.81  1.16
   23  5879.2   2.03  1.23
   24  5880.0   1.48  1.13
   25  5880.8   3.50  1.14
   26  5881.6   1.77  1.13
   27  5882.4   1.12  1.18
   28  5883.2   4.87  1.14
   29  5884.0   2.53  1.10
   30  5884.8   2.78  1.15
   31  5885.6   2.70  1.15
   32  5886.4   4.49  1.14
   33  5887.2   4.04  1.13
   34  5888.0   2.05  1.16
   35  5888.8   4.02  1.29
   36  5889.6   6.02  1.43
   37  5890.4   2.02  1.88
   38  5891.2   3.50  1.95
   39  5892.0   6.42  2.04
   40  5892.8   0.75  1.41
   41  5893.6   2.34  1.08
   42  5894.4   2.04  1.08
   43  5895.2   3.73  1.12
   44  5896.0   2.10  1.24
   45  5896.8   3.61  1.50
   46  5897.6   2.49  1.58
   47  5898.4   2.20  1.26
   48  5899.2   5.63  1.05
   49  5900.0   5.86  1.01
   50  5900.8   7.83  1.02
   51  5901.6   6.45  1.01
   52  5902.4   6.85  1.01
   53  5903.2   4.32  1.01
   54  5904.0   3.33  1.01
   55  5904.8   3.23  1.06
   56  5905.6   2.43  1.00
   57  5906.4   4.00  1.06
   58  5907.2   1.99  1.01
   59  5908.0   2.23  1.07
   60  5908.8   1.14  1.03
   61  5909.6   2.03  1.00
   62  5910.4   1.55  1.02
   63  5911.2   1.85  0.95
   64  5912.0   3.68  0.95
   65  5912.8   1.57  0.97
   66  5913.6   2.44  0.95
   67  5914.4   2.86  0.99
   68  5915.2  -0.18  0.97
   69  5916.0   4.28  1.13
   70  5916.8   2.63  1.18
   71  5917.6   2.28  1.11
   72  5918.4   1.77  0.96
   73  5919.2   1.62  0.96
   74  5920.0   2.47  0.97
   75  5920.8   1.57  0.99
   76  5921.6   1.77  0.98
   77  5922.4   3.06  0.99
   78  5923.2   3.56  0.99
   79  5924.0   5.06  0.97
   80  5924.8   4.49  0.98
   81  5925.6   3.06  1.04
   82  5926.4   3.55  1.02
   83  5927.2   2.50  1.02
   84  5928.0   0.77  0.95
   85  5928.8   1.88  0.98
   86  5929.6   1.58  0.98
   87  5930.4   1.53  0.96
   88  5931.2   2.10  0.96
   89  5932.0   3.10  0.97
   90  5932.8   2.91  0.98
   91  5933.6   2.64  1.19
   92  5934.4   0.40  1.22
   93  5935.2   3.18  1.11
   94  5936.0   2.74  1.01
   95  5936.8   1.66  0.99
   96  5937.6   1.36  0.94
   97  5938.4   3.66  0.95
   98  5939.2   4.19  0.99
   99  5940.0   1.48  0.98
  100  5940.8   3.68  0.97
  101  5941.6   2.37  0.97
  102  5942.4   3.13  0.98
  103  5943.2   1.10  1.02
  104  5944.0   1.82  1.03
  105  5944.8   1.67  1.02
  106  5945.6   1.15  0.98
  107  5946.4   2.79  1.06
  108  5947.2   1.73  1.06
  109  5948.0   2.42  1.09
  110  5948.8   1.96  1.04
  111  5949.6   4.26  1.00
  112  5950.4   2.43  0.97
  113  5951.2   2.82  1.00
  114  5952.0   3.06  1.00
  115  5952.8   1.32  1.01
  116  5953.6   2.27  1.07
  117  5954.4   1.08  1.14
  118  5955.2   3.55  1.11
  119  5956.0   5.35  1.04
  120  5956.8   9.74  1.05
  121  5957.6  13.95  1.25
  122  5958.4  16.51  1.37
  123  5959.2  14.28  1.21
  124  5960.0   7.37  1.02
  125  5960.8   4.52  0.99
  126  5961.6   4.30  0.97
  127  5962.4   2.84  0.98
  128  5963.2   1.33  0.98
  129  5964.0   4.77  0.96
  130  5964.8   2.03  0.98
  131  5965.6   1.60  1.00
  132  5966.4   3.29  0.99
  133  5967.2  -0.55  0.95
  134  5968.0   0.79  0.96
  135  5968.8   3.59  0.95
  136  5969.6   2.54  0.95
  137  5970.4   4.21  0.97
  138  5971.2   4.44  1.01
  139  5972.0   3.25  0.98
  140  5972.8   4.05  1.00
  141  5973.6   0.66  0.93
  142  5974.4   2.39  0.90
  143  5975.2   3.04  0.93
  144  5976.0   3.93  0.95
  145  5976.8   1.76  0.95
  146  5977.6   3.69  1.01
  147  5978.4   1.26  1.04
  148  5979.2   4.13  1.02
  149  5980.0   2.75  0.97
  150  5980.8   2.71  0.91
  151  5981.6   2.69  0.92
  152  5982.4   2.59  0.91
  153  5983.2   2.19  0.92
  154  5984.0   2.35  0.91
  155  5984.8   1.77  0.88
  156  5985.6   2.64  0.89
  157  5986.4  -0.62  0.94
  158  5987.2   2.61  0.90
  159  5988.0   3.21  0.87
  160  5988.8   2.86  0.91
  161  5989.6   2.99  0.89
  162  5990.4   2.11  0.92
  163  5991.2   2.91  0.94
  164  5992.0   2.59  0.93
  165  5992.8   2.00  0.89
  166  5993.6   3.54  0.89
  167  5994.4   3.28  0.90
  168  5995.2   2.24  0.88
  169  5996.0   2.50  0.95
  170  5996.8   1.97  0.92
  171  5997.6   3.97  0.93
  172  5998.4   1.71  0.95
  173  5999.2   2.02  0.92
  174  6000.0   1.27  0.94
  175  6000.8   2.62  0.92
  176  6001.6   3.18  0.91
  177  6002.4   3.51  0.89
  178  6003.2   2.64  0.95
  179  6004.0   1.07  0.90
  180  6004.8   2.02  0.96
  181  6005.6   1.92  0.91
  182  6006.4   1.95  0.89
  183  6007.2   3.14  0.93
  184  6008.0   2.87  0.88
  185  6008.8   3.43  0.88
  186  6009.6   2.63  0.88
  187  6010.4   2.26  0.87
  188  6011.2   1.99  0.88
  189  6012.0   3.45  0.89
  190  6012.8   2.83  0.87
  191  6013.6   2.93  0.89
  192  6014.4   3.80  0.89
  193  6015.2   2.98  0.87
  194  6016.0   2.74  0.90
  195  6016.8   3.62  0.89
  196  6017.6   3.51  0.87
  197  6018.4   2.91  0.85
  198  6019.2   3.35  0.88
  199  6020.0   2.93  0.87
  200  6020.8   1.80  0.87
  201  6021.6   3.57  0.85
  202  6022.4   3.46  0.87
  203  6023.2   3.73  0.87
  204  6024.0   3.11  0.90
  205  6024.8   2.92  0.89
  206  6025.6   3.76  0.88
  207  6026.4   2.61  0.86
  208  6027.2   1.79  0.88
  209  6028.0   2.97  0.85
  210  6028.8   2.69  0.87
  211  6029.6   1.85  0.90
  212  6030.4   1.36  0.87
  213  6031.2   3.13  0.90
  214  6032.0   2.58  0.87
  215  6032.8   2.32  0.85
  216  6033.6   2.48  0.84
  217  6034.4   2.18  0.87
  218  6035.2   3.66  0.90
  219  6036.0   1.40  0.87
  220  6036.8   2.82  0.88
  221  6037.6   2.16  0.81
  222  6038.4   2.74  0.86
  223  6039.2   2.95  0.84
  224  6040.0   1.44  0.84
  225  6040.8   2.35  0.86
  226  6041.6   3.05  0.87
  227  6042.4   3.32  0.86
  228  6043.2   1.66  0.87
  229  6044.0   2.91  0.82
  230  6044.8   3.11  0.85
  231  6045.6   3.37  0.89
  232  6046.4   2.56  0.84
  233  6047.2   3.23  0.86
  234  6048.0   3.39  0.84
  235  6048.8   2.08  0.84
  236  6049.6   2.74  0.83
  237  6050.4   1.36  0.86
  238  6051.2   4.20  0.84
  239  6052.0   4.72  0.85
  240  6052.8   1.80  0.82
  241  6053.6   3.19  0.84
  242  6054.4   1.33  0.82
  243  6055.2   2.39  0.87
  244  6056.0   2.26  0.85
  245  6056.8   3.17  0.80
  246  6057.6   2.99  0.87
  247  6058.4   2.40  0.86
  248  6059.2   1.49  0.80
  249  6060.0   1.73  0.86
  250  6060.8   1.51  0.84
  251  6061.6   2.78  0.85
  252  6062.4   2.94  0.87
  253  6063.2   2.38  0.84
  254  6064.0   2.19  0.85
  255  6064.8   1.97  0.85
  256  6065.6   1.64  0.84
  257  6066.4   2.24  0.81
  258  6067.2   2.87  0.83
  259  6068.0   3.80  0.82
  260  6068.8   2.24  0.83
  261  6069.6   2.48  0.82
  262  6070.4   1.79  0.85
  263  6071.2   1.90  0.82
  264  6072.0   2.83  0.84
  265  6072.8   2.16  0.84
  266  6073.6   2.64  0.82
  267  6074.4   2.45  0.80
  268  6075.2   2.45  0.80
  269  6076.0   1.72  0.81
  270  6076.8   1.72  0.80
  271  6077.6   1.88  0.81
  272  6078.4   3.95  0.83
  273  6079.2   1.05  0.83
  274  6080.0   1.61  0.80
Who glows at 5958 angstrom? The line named [O III]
